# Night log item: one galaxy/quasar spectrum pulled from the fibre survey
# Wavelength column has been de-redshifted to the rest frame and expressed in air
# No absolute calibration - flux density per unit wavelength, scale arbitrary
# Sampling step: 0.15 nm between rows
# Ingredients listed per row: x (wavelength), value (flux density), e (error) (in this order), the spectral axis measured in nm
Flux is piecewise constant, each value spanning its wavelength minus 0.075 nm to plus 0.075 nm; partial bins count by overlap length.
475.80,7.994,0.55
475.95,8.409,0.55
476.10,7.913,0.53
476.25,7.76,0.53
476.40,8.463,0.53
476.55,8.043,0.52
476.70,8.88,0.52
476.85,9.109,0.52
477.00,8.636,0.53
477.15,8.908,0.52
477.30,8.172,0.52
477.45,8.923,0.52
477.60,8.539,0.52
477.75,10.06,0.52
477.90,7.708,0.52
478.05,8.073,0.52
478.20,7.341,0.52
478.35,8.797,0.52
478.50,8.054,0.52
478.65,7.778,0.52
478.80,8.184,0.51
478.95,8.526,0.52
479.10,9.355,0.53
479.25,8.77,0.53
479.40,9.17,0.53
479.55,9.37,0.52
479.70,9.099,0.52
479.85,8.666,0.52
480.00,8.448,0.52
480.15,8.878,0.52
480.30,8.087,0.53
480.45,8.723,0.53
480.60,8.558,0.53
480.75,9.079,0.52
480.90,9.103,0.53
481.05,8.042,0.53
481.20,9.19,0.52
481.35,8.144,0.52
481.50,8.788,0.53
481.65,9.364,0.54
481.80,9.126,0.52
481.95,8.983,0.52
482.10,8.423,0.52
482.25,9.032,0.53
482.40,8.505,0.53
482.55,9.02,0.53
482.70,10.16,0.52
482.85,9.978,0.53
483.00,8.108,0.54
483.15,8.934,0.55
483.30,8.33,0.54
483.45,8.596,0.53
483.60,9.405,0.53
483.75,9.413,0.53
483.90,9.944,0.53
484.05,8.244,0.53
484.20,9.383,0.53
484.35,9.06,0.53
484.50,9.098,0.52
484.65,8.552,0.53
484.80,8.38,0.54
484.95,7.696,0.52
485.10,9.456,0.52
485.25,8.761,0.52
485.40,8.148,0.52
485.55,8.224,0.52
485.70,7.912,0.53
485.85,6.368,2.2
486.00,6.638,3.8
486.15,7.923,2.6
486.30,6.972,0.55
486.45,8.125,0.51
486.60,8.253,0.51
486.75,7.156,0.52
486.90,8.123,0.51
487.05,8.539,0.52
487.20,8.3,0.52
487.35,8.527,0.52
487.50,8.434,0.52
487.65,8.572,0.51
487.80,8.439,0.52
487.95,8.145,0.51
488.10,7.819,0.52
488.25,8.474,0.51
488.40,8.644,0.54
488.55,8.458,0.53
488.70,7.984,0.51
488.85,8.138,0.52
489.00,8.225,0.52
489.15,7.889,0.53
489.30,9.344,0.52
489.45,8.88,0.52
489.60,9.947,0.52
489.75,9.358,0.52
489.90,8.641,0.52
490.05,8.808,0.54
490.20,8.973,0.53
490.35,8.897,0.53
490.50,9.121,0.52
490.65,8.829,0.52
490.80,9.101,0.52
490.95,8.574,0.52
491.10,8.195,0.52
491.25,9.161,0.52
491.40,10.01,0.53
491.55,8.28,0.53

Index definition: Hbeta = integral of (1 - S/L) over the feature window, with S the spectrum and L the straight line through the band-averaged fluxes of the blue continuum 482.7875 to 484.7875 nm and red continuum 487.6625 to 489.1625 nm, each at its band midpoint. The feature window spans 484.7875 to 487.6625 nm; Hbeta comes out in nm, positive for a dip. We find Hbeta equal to 0.20 nm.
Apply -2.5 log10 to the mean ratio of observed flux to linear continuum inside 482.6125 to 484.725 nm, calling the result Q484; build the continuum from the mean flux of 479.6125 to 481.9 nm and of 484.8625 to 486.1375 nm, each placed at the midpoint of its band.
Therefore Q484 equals -0.11 mag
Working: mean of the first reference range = 8.76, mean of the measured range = 9.09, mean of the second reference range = 7.91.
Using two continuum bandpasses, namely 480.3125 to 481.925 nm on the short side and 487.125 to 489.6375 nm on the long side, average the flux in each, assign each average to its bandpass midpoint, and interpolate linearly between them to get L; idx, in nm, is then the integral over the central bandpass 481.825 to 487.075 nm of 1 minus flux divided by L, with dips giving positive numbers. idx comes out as 0.077 nm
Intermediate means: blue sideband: 8.79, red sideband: 8.46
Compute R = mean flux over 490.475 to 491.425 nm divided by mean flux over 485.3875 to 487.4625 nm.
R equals 1.1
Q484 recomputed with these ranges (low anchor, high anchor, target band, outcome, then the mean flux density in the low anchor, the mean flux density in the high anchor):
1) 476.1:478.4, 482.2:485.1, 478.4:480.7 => 0.00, 8.47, 8.95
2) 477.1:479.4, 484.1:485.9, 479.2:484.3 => -0.06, 8.5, 8.45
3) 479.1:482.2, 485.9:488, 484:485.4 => -0.05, 8.82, 7.99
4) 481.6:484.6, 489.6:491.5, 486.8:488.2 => 0.09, 9.05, 9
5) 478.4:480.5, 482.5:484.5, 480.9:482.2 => 0.01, 8.65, 9.12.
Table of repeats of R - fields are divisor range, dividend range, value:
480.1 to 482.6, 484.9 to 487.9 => 0.92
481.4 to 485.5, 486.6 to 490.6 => 0.96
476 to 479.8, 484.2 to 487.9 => 0.96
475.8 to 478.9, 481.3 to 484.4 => 1.07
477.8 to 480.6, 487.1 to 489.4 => 0.98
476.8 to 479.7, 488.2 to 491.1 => 1.01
